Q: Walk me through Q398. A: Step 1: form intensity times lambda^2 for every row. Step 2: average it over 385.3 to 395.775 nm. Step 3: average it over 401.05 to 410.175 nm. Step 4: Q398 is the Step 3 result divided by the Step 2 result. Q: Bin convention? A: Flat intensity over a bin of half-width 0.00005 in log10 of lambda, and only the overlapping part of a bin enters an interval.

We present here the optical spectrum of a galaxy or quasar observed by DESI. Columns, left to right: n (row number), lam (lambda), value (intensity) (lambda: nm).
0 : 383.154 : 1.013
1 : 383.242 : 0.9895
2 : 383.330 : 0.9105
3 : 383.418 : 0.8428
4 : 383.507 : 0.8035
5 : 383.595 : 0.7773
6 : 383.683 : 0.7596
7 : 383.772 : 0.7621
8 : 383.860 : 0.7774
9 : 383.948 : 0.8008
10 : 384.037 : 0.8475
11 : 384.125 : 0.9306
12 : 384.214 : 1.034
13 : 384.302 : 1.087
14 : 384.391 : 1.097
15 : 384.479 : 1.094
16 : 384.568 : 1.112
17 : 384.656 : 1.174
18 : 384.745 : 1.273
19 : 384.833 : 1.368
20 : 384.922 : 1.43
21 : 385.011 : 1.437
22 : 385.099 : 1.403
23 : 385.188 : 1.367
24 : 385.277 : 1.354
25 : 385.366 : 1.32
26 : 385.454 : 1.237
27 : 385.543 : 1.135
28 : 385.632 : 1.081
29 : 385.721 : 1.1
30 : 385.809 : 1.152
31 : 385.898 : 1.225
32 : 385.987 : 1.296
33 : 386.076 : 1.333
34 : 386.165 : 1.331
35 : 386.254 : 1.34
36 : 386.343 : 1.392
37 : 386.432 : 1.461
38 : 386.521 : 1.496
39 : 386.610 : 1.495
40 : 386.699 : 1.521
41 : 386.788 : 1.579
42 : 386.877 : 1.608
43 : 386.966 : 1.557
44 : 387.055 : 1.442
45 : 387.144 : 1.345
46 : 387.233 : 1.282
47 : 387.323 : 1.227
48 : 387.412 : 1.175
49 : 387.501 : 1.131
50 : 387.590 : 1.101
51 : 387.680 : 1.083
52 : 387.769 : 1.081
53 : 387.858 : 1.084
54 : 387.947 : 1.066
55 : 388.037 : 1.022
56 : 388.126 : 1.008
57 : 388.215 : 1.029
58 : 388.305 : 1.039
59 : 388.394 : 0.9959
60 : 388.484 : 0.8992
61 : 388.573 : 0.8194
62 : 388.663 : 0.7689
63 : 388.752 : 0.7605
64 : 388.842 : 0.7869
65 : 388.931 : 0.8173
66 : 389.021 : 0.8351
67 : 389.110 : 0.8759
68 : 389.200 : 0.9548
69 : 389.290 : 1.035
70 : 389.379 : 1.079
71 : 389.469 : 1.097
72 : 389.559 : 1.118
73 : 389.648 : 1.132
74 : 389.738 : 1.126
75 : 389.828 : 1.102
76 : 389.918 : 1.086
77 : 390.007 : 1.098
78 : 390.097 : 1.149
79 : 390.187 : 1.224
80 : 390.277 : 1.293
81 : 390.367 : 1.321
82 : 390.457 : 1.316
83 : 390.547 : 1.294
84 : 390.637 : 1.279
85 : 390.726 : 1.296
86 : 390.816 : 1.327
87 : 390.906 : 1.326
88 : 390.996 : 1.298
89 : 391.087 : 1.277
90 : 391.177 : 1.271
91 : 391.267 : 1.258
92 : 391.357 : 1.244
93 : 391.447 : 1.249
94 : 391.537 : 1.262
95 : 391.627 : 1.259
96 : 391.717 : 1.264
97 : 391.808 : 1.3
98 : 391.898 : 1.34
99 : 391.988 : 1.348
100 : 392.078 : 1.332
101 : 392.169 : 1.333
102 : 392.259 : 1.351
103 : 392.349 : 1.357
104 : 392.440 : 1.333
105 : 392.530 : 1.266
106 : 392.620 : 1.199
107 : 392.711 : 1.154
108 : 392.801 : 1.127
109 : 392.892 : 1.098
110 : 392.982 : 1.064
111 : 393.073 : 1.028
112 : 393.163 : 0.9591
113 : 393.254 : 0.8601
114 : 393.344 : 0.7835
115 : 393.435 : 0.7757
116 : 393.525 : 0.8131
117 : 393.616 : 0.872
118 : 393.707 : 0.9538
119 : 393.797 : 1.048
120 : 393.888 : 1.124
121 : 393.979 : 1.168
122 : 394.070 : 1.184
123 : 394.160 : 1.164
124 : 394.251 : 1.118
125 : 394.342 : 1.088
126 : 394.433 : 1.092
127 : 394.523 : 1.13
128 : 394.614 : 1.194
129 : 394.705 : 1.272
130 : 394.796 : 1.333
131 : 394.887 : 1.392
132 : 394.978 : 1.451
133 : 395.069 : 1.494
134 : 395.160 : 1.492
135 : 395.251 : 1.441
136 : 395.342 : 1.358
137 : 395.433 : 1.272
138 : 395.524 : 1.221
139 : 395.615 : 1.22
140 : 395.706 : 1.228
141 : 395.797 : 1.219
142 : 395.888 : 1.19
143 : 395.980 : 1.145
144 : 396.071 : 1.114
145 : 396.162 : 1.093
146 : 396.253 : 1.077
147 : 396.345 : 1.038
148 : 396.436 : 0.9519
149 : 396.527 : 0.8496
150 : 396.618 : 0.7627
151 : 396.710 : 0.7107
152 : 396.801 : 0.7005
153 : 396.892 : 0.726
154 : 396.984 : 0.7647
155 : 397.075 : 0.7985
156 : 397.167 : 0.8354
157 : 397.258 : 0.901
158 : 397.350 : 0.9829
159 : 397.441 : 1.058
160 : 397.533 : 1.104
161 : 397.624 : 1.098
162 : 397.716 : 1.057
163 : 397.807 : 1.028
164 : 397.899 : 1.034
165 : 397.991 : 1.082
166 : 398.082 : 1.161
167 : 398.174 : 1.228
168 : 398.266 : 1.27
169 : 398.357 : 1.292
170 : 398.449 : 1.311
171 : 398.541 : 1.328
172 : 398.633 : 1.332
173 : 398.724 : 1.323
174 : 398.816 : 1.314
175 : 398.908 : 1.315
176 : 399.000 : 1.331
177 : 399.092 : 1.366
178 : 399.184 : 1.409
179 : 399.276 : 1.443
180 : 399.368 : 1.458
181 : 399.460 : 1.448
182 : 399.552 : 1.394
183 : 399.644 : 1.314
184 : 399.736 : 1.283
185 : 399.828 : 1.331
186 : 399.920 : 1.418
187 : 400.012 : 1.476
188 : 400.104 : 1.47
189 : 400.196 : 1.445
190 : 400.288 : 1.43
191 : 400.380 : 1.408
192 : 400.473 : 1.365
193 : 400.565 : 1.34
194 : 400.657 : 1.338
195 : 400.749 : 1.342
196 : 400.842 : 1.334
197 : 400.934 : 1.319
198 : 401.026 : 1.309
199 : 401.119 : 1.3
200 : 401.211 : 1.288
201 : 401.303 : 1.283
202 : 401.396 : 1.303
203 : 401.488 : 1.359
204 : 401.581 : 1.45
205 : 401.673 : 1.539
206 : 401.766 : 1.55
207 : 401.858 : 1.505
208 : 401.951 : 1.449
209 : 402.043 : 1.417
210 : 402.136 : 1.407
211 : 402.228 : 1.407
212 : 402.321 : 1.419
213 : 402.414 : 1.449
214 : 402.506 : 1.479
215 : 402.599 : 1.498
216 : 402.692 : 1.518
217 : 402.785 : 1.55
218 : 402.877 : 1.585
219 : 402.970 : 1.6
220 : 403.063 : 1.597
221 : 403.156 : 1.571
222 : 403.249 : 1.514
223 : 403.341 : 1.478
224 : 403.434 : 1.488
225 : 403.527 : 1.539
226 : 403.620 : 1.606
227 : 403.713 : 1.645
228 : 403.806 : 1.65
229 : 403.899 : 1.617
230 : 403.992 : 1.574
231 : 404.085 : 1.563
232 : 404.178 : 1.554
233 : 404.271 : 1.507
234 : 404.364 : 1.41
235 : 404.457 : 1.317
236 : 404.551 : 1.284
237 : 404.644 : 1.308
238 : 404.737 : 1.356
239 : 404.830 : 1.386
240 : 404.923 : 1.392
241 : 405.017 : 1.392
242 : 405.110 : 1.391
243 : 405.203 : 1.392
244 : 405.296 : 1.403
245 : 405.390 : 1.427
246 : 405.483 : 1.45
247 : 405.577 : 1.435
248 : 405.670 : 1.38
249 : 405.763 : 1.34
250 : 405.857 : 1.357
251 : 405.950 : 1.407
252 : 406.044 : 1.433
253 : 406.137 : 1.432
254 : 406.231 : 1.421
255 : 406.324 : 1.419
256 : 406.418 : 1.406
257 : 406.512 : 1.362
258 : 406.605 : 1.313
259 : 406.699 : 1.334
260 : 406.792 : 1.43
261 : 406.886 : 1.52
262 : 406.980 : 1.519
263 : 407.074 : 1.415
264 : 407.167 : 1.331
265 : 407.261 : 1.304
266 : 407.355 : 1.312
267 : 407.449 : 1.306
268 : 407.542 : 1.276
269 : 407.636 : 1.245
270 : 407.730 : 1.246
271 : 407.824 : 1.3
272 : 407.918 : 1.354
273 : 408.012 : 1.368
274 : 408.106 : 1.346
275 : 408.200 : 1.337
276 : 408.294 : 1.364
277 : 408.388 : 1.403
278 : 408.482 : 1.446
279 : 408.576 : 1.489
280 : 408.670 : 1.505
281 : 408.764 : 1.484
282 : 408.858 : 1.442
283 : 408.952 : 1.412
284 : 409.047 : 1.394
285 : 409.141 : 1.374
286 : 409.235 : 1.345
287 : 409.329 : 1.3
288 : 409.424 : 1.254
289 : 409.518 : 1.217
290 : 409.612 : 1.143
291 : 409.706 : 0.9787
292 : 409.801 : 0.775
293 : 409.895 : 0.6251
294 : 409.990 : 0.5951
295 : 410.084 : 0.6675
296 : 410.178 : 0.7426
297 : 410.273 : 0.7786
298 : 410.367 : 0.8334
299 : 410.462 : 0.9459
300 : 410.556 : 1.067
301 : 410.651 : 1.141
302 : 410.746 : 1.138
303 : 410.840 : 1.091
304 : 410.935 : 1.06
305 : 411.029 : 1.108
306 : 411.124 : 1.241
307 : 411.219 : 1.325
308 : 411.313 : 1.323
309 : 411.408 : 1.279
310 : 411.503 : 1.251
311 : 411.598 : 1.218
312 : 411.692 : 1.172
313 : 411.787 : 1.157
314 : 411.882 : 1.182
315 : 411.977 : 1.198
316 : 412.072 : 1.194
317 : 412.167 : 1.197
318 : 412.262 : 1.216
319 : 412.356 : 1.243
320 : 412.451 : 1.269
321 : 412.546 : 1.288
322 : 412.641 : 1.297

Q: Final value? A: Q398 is 1.25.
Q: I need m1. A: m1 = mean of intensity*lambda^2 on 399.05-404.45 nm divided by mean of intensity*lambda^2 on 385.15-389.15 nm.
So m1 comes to 1.33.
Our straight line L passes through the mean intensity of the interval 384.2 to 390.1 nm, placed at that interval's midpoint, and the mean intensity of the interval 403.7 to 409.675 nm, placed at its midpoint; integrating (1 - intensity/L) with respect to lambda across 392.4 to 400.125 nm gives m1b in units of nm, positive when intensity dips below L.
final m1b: 0.74 nm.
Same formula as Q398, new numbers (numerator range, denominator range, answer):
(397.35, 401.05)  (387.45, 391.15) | 1.26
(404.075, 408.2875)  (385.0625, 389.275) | 1.29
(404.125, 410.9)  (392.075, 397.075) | 1.23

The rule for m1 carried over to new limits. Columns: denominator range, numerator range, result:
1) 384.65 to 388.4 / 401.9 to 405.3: 1.27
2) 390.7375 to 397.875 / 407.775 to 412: 1.13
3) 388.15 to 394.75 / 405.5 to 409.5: 1.33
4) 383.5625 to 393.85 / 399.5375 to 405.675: 1.33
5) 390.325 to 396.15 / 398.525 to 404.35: 1.24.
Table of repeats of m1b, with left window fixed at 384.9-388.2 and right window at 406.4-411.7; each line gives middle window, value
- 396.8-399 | 0.28 nm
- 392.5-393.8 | 0.28 nm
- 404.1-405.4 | -0.17 nm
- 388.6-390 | 0.33 nm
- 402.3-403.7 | -0.33 nm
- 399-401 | -0.22 nm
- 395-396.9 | 0.21 nm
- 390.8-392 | -0.01 nm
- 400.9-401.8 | -0.09 nm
